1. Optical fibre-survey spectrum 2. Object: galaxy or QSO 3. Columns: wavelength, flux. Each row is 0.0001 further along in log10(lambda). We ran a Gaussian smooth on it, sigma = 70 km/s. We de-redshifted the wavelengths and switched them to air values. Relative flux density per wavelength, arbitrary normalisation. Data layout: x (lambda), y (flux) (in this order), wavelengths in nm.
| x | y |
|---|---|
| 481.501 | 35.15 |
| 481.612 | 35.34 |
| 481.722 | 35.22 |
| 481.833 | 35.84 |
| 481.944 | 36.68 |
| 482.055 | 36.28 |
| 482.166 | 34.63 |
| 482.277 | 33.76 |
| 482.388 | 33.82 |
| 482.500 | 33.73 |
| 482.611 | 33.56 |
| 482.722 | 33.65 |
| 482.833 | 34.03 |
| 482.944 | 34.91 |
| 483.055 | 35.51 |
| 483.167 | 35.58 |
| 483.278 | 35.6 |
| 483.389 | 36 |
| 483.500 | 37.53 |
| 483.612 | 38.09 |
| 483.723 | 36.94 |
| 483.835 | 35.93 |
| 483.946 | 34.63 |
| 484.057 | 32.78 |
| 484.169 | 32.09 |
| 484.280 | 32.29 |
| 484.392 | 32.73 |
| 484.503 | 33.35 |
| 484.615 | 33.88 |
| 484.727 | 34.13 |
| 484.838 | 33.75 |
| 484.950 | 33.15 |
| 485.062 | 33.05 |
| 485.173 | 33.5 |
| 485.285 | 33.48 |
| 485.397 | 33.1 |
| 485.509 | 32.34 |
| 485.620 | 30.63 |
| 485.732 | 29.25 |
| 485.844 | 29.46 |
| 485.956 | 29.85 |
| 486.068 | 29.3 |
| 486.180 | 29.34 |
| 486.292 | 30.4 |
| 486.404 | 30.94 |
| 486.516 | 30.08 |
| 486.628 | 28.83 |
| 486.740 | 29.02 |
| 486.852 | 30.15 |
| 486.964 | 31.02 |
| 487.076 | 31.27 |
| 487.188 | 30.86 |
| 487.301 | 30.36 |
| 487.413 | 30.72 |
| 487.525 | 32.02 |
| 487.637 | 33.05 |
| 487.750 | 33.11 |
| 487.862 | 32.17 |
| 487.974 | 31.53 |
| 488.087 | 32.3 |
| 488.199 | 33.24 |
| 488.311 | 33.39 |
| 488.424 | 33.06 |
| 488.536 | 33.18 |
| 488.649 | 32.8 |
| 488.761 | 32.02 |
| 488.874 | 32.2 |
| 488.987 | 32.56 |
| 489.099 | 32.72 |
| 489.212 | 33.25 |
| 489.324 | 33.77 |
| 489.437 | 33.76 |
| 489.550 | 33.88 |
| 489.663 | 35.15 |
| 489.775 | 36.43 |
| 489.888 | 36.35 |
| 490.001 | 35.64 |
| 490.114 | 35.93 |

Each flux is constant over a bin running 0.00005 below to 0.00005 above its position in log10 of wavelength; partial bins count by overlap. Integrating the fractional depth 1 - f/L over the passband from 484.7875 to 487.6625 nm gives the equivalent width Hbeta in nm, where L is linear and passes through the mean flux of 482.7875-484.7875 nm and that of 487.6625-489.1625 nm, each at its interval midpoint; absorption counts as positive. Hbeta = 0.22 nm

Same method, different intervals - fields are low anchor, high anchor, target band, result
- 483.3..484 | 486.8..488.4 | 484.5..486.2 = 0.12 nm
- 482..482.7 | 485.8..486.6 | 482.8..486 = -0.18 nm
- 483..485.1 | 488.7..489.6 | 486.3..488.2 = 0.14 nm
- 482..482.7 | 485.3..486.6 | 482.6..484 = -0.10 nm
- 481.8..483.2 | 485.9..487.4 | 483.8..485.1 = -0.04 nm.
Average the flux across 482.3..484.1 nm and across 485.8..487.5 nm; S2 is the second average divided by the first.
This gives 0.86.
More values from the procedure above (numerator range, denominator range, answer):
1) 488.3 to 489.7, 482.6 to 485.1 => 0.96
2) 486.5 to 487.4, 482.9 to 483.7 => 0.83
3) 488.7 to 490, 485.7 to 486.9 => 1.14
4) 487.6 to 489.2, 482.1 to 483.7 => 0.93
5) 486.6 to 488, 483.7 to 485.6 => 0.93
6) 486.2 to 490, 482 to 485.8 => 0.95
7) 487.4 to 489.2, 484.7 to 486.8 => 1.04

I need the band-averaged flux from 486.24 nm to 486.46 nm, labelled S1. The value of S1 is 30.7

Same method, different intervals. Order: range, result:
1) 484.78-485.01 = 33.4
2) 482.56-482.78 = 33.7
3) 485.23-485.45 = 33.3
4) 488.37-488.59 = 33.2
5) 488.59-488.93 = 32.3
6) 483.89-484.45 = 33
